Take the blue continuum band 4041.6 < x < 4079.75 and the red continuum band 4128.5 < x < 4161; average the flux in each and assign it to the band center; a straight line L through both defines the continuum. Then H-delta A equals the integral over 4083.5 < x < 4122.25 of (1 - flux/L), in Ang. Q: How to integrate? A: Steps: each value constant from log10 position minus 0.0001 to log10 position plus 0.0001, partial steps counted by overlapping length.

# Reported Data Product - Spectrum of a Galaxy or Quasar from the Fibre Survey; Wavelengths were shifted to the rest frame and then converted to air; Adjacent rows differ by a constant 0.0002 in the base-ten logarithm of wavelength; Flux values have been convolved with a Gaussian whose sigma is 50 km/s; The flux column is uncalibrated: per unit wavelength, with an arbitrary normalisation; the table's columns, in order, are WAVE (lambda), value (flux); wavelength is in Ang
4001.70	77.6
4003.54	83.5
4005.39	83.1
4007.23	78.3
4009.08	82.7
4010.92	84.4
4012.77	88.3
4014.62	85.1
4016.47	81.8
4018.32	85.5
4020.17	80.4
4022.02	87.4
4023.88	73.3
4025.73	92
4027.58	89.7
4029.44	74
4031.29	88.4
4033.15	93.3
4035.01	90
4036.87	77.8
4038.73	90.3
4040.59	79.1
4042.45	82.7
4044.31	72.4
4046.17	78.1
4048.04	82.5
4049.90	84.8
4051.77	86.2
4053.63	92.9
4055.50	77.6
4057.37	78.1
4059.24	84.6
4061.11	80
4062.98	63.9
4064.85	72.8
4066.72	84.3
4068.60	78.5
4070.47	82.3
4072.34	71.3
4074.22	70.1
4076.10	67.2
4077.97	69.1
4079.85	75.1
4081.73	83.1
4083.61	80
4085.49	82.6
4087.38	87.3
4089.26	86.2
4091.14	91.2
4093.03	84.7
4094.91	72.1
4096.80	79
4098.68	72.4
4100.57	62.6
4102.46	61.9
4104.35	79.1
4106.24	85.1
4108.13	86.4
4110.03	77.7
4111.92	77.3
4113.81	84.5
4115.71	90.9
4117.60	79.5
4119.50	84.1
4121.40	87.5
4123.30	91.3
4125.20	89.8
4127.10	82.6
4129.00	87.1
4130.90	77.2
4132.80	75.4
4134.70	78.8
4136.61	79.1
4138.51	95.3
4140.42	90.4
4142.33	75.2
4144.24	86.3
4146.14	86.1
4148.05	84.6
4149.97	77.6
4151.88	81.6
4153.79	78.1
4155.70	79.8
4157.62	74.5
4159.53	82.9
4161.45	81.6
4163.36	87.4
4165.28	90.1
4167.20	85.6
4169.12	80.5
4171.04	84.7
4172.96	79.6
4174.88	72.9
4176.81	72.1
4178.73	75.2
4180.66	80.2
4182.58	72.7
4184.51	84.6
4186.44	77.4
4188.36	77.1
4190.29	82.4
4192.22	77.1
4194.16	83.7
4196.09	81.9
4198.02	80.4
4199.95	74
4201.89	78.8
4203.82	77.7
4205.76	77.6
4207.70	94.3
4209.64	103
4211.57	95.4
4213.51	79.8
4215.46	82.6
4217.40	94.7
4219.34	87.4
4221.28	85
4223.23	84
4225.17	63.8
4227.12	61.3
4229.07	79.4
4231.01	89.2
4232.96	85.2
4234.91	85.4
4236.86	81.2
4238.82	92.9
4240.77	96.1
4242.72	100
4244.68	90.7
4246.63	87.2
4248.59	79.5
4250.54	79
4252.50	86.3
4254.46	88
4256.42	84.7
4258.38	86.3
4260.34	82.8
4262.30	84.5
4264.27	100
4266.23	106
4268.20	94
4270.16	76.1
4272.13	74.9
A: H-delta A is -0.4 Ang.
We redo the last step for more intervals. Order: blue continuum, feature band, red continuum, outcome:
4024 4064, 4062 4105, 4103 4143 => 3.4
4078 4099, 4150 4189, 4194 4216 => 1.5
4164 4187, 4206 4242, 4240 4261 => -0.4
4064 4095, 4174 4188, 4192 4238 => 0.9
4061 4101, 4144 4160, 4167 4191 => -0.6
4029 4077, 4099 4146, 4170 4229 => -0.8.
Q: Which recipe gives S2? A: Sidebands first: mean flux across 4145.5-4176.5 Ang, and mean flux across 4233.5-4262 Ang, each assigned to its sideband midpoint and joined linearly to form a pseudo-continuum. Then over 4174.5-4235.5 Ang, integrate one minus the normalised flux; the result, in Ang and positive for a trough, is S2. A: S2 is 2.3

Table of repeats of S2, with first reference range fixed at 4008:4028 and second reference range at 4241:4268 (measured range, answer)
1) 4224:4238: 1.7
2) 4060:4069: 1.0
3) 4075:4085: 1.2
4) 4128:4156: 1.5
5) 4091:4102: 1.4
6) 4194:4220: 0.9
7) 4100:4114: 1.5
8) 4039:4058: 0.7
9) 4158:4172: 0.5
